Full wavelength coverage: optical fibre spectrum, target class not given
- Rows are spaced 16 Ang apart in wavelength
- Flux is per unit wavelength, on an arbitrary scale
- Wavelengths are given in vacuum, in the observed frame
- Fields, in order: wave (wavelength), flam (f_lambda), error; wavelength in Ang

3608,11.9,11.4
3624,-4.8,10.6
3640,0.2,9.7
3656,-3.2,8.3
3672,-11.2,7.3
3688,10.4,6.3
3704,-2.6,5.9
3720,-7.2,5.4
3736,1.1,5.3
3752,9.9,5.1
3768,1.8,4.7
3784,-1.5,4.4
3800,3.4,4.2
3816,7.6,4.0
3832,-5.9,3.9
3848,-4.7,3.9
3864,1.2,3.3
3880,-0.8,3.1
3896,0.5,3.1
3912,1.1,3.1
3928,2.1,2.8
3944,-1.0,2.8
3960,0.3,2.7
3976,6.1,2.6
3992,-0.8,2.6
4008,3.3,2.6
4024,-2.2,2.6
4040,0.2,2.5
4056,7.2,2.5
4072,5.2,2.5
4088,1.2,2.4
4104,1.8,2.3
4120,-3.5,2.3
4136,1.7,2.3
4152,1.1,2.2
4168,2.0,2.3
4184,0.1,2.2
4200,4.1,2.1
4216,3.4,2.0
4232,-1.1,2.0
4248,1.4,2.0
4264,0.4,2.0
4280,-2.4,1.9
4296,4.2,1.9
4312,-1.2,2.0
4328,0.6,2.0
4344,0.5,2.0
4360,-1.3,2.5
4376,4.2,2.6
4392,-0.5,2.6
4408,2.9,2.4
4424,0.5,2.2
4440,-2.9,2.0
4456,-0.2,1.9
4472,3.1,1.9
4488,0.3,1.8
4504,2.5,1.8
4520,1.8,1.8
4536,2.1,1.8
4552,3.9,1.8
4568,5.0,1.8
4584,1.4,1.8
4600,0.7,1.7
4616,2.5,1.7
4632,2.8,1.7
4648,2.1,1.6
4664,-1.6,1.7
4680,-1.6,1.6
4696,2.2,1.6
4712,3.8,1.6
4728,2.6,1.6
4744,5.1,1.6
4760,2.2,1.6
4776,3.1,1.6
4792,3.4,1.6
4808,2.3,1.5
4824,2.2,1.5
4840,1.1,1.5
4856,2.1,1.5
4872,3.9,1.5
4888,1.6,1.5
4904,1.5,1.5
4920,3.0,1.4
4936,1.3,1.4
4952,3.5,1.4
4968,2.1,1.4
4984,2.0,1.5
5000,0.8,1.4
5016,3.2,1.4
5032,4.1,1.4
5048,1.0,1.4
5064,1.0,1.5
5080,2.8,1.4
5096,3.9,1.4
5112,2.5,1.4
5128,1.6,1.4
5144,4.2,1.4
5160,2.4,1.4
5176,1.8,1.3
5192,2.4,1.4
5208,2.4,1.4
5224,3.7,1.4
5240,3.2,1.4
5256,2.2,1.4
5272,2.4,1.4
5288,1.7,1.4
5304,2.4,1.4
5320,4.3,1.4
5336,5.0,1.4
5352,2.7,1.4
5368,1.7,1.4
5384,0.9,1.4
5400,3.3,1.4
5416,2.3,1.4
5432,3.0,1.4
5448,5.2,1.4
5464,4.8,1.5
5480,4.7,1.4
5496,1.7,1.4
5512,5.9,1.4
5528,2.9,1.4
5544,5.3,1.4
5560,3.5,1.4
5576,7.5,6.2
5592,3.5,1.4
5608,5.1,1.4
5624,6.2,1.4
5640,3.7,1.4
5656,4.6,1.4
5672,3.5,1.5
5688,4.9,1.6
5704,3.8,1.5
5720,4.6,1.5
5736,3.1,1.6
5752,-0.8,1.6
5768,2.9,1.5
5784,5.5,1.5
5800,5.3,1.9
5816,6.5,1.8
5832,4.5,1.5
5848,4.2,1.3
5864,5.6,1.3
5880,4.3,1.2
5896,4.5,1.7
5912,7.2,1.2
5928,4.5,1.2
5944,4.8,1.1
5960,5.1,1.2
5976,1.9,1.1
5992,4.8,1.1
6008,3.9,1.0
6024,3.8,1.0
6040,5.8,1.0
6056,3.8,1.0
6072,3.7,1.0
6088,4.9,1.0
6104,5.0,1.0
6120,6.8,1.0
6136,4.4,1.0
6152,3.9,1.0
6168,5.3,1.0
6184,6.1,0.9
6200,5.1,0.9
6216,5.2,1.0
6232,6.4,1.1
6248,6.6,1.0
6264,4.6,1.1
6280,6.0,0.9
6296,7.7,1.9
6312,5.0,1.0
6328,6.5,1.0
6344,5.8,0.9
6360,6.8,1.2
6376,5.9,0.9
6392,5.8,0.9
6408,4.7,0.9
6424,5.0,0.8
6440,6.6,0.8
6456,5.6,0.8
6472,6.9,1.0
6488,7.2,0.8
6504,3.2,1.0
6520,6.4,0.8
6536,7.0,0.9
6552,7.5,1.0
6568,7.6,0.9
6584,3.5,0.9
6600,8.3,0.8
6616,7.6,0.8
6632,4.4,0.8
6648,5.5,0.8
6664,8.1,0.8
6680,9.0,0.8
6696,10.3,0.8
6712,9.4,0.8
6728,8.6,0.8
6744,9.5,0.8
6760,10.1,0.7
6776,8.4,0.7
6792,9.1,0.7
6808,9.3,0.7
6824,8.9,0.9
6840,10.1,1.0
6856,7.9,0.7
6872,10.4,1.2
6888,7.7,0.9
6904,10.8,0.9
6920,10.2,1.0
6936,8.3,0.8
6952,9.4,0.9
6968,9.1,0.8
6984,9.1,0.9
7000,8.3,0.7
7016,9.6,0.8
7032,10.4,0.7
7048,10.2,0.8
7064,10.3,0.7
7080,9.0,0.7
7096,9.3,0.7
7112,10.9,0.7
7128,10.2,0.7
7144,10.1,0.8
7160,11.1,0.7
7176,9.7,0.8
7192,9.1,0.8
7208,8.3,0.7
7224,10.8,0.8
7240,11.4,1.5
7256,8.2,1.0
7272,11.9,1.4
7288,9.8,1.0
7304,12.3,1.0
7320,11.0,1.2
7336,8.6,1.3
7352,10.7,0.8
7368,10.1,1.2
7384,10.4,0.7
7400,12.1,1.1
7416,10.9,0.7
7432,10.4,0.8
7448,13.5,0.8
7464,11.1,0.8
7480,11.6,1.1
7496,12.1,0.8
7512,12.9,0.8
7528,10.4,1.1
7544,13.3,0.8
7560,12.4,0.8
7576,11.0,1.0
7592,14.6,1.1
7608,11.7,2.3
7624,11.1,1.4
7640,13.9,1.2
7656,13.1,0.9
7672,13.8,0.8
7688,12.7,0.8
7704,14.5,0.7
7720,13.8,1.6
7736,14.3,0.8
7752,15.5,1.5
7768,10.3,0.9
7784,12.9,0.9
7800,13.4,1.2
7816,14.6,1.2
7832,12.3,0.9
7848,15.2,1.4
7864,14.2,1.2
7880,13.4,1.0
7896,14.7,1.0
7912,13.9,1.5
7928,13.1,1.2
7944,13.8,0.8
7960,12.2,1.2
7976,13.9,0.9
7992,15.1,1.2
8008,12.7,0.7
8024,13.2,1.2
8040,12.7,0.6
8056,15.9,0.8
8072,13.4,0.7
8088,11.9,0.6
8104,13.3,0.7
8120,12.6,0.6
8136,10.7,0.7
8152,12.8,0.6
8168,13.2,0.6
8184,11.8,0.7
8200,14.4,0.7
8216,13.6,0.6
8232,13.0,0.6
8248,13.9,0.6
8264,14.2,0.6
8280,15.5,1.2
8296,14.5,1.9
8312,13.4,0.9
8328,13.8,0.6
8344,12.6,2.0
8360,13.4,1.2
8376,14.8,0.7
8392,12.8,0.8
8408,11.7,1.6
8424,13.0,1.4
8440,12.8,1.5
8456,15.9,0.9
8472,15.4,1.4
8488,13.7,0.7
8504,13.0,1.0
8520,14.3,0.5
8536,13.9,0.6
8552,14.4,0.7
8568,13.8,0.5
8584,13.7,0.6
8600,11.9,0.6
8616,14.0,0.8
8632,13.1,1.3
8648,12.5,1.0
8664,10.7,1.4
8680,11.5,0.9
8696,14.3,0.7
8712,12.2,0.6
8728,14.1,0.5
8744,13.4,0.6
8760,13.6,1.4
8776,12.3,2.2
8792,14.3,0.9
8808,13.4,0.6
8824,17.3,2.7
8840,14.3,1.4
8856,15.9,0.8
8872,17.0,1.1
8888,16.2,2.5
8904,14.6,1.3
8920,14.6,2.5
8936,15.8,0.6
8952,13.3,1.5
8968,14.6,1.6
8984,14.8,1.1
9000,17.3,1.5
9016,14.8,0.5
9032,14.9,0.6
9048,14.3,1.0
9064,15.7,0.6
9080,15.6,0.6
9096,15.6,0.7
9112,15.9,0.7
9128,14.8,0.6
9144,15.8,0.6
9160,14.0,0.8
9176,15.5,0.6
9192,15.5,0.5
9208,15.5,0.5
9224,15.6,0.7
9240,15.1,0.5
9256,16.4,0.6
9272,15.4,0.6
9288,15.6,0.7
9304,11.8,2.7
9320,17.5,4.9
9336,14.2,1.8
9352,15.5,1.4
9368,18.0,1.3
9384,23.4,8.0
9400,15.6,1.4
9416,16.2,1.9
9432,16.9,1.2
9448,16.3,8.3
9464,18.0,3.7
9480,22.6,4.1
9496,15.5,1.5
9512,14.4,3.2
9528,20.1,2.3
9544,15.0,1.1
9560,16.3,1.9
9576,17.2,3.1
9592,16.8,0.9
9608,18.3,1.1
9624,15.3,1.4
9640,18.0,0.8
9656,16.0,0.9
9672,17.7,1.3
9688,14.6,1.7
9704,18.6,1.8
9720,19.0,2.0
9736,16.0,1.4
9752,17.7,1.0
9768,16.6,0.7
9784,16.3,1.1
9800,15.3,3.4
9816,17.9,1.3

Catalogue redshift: 0.67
